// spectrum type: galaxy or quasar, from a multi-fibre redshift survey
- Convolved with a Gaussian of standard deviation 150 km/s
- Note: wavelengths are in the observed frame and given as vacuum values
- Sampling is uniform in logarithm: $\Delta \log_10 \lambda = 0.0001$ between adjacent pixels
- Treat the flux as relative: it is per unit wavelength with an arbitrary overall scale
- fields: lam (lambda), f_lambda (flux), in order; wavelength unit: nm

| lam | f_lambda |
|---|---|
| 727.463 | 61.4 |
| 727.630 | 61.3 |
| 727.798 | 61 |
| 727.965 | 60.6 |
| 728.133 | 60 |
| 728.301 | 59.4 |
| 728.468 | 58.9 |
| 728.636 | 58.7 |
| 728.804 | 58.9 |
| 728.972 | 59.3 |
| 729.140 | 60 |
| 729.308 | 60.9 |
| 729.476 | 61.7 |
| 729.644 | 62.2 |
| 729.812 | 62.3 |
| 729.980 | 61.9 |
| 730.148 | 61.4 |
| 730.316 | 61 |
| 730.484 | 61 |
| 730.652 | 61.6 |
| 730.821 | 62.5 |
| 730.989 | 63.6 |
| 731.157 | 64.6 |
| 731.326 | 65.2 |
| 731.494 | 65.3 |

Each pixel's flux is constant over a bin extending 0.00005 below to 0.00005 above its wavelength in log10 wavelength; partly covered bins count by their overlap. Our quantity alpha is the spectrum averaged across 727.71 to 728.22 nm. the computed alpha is 60.5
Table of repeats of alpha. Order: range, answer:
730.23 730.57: 61.1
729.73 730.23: 61.9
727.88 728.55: 59.8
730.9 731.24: 64.2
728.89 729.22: 59.6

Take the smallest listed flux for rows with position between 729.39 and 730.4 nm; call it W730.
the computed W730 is 61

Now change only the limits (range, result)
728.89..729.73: 59.3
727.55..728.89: 58.7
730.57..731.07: 61.6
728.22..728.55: 58.9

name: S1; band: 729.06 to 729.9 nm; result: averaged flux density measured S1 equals 61.4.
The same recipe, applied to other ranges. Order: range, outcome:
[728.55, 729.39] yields 59.5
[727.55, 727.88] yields 61.1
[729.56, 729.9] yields 62.3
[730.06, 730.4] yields 61.3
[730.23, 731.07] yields 61.9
